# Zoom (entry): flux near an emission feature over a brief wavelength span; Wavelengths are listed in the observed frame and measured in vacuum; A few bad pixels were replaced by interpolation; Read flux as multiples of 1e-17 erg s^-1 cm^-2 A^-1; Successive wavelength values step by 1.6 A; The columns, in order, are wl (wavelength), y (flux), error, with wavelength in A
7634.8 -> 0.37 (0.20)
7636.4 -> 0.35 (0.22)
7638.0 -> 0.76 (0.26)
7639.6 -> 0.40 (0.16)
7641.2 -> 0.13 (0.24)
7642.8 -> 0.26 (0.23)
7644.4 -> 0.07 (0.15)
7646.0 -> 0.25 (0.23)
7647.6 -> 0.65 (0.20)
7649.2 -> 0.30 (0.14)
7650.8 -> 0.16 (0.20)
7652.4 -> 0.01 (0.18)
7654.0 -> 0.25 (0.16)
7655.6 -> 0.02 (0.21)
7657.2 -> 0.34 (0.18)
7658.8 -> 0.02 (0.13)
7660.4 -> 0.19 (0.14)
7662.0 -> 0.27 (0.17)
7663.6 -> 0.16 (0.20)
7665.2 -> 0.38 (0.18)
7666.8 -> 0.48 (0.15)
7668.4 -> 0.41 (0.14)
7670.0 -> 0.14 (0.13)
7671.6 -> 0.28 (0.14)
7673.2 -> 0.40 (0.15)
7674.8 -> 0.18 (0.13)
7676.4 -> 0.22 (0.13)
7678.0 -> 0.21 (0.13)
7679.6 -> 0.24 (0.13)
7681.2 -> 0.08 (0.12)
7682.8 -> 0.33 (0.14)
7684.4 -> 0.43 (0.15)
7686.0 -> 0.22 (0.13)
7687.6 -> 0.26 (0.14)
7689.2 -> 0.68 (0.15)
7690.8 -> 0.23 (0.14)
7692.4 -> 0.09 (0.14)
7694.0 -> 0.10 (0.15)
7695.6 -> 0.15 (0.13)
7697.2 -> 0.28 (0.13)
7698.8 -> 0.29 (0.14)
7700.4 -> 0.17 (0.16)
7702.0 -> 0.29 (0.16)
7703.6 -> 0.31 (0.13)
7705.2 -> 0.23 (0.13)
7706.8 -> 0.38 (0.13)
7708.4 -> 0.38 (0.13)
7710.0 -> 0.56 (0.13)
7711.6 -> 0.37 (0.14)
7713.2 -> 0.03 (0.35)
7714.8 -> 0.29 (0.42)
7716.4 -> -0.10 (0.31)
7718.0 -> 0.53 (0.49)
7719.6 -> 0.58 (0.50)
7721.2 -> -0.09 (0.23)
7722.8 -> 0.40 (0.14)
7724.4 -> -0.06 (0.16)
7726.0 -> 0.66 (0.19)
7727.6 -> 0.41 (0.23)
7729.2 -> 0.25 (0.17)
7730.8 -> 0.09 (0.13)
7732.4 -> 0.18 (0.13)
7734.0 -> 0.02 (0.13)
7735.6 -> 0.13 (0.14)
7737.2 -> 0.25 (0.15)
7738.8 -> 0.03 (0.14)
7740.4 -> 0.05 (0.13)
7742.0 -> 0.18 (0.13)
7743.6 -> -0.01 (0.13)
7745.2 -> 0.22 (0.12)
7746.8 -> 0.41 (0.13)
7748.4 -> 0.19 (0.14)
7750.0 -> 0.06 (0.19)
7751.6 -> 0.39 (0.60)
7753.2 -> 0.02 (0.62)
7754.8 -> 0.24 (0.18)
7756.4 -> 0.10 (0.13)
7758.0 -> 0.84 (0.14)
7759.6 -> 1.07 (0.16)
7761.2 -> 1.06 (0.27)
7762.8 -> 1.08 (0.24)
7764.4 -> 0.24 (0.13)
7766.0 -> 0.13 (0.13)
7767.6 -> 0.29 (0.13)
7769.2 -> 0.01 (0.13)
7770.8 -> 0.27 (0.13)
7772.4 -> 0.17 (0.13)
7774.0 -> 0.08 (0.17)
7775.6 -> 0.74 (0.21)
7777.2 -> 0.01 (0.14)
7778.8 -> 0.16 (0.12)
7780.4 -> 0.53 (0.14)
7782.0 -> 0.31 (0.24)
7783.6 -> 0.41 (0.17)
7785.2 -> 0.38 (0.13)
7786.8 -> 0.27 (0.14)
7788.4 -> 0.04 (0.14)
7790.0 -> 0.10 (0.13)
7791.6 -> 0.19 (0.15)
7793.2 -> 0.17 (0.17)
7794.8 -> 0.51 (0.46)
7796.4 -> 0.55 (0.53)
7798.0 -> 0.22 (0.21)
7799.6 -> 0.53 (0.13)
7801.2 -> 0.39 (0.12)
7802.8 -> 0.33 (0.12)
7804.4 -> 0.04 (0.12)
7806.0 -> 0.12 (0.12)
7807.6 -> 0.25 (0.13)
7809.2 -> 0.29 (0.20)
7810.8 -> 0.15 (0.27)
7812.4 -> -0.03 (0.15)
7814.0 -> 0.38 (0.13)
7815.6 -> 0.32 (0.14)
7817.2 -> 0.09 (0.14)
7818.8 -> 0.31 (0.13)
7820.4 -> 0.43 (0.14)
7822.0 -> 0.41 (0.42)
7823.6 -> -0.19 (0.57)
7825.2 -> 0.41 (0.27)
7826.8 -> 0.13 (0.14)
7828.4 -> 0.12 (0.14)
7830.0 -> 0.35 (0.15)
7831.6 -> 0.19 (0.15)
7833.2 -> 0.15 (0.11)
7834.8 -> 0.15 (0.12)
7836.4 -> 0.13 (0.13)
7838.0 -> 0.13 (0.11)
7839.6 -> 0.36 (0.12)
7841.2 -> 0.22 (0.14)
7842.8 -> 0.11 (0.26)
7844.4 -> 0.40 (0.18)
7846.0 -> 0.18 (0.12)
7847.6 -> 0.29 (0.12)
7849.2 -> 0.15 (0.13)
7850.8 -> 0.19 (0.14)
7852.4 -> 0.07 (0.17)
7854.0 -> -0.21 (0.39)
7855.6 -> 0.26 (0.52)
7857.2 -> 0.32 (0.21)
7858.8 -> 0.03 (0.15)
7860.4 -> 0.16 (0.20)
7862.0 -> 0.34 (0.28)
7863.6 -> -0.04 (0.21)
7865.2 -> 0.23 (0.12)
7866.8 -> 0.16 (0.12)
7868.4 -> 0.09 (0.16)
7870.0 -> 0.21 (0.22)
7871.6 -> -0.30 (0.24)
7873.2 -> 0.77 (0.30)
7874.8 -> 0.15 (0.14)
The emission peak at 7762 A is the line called H-gamma 4340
